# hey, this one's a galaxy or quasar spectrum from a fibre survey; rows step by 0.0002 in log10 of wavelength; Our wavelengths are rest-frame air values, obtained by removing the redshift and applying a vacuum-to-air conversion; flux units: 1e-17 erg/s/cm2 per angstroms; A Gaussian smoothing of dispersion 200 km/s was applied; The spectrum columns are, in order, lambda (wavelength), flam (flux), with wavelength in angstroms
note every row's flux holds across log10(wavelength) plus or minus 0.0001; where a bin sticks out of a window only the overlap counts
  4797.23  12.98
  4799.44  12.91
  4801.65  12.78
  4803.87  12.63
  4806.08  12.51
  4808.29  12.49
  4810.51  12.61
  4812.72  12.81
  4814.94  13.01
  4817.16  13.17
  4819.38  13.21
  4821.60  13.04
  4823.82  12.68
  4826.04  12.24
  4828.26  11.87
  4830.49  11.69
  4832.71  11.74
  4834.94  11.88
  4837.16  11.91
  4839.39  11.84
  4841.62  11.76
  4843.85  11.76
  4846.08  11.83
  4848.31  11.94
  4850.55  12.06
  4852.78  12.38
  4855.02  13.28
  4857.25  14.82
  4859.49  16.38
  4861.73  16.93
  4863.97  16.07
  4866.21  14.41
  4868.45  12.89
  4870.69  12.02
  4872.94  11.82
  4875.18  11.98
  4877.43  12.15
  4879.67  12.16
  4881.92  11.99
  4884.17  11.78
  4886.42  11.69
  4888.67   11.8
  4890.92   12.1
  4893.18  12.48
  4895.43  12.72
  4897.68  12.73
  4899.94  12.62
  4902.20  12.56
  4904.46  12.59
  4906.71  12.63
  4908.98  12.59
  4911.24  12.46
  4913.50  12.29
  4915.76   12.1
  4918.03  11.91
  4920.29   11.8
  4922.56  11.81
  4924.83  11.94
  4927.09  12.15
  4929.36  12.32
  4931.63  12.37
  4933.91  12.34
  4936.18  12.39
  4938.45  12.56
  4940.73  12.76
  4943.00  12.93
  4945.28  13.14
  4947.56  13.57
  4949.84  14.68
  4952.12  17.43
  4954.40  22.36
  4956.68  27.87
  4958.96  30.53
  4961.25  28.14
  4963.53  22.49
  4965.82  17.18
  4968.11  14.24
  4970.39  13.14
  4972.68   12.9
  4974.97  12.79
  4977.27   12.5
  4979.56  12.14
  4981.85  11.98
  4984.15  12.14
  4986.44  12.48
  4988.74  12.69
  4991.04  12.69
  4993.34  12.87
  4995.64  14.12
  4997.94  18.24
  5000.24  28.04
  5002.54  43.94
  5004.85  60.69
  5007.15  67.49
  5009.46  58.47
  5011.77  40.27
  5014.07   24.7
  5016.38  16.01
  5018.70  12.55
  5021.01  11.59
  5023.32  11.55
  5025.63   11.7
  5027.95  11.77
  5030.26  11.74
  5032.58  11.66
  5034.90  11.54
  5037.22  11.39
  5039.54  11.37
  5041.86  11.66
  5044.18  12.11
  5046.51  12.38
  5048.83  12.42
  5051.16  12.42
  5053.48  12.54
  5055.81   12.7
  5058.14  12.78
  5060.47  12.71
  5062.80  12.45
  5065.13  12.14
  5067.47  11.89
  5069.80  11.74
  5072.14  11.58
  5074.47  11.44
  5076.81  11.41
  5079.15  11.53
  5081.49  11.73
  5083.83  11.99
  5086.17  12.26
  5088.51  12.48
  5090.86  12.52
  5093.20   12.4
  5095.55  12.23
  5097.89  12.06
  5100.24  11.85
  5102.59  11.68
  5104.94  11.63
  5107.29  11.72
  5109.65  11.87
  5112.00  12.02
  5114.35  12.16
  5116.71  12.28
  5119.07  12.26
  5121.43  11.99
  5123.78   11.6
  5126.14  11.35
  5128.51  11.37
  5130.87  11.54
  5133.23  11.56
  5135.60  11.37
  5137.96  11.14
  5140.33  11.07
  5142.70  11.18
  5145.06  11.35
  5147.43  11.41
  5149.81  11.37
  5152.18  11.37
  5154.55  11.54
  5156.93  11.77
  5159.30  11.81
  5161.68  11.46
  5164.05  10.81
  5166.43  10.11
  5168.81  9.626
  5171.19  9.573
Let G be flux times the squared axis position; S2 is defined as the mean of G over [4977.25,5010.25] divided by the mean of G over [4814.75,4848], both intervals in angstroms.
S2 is 2.3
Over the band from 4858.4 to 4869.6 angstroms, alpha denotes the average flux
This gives 15.3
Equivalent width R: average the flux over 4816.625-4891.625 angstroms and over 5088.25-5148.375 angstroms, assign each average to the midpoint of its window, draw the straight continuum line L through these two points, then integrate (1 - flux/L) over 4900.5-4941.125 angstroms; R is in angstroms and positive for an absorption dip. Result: 0.5 angstroms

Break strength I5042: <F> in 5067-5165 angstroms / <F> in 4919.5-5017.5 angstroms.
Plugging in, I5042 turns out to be 0.58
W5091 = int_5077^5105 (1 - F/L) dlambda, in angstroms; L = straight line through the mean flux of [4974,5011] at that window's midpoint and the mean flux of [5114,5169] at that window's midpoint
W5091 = 7.1 angstroms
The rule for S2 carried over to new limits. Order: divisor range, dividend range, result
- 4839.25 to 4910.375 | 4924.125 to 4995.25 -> 1.23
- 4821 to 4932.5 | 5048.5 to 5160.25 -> 1.04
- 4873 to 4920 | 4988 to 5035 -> 2.08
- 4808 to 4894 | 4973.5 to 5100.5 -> 1.41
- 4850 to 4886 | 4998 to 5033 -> 2.24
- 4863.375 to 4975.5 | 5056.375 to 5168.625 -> 0.89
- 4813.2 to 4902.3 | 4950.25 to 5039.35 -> 1.73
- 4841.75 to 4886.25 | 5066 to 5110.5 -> 1.00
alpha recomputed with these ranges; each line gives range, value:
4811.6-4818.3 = 13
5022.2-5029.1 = 11.7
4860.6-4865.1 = 16.5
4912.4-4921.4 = 12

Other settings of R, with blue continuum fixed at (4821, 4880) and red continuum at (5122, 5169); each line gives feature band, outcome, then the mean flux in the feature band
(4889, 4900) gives 0.1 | 12.5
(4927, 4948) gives -0.5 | 12.6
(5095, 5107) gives -0.4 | 11.9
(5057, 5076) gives -0.6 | 12.1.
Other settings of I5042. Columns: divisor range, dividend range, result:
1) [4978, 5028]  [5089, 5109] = 0.51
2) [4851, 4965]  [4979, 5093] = 1.20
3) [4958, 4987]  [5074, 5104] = 0.73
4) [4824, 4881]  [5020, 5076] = 0.94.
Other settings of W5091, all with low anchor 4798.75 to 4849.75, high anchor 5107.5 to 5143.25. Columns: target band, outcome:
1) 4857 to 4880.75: -2.9 angstroms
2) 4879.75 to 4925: -0.2 angstroms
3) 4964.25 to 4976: -2.3 angstroms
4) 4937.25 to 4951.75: -1.7 angstroms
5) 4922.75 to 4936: -0.1 angstroms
